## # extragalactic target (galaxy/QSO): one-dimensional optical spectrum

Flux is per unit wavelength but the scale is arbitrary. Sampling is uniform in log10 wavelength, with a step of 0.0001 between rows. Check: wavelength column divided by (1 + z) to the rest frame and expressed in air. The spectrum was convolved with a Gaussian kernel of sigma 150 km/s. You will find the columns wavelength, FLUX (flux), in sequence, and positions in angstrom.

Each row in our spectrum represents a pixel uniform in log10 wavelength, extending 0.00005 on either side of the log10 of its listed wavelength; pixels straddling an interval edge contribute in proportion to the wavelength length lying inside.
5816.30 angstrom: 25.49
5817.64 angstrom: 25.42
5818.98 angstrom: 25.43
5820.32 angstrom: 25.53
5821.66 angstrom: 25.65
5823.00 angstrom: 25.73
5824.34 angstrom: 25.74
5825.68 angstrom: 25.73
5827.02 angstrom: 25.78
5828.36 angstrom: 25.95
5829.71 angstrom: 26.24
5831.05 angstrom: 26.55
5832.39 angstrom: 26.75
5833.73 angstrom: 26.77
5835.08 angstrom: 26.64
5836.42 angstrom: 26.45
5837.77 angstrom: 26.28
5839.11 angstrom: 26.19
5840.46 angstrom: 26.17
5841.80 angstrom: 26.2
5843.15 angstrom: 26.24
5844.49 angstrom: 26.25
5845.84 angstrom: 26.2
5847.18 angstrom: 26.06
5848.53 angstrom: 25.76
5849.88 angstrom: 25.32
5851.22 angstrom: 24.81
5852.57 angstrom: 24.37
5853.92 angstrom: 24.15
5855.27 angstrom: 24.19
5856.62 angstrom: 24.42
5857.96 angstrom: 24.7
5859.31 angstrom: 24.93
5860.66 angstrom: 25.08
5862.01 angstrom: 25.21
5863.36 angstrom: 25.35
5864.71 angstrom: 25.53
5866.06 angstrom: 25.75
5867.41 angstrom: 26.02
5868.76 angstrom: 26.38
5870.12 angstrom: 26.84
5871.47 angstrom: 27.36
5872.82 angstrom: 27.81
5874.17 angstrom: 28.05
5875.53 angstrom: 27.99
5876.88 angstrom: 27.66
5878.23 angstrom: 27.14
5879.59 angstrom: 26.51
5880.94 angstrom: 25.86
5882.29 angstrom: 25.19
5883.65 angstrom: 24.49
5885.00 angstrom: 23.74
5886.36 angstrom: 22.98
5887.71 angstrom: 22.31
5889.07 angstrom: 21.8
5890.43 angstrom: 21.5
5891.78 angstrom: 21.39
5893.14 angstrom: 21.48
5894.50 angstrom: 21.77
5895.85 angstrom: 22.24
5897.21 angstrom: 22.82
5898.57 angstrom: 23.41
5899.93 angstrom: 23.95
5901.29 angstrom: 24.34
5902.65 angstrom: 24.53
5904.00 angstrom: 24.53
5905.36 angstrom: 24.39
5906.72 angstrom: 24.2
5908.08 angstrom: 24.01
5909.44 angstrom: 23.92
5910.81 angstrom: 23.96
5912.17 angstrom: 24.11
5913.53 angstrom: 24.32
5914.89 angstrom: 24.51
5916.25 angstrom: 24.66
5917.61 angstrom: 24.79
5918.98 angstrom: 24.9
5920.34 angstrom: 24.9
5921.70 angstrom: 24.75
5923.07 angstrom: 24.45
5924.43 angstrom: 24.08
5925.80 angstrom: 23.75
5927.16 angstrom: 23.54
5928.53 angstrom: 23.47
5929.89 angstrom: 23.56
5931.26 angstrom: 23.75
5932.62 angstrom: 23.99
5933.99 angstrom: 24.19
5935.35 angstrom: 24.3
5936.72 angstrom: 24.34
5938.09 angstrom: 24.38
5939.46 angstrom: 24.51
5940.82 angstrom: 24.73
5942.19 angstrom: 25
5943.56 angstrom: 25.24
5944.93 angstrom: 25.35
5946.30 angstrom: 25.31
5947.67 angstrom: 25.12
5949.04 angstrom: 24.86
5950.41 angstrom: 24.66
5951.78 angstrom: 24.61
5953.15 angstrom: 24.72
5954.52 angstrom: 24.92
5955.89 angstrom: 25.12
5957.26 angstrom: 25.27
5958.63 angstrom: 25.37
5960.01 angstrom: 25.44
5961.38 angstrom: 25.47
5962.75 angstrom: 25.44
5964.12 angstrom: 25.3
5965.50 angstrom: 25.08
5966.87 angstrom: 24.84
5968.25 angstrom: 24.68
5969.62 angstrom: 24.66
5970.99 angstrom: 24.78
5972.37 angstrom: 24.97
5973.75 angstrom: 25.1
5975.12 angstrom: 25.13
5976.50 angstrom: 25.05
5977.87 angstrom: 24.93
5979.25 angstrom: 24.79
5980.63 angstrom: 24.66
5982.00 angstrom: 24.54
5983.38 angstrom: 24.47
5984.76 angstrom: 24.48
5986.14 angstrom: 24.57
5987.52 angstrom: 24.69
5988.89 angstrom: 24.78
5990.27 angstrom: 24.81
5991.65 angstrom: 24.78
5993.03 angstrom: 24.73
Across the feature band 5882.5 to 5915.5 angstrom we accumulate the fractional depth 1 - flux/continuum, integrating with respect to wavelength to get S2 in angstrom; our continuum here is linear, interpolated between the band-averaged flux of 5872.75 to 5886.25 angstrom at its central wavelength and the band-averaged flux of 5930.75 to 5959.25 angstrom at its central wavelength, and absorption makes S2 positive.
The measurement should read 3.1 angstrom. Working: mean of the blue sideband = 26.2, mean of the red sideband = 24.8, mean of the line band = 23.4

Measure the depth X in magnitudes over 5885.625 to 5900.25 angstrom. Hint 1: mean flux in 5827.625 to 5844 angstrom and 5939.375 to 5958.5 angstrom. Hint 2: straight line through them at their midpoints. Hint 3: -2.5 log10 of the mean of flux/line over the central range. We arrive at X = 0.15 mag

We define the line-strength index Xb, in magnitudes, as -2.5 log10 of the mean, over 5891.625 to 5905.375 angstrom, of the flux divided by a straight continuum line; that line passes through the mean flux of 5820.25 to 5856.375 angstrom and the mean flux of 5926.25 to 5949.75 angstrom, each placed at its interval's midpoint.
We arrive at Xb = 0.082 mag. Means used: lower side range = 25.8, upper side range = 24.4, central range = 23.2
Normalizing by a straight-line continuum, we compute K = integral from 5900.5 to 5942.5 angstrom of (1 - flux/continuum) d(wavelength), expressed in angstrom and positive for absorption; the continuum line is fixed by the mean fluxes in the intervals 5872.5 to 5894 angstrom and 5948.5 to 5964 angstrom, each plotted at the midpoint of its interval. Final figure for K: 1.03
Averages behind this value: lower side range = 24.7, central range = 24.3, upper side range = 25.1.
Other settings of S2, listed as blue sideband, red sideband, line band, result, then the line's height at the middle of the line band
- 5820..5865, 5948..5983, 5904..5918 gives 0.6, 25.3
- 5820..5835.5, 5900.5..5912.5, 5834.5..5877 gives -0.8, 25.4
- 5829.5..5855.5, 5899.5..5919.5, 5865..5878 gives -0.9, 25.2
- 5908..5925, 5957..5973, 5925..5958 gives 0.3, 24.8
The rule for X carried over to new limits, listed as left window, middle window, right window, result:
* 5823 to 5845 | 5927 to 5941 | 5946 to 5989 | 0.05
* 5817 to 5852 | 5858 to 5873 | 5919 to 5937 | -0.02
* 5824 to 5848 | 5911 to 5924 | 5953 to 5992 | 0.04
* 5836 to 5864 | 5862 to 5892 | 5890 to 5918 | -0.04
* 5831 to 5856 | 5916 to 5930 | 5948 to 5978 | 0.04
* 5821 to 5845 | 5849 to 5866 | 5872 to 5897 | 0.02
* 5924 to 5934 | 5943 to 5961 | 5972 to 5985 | -0.04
